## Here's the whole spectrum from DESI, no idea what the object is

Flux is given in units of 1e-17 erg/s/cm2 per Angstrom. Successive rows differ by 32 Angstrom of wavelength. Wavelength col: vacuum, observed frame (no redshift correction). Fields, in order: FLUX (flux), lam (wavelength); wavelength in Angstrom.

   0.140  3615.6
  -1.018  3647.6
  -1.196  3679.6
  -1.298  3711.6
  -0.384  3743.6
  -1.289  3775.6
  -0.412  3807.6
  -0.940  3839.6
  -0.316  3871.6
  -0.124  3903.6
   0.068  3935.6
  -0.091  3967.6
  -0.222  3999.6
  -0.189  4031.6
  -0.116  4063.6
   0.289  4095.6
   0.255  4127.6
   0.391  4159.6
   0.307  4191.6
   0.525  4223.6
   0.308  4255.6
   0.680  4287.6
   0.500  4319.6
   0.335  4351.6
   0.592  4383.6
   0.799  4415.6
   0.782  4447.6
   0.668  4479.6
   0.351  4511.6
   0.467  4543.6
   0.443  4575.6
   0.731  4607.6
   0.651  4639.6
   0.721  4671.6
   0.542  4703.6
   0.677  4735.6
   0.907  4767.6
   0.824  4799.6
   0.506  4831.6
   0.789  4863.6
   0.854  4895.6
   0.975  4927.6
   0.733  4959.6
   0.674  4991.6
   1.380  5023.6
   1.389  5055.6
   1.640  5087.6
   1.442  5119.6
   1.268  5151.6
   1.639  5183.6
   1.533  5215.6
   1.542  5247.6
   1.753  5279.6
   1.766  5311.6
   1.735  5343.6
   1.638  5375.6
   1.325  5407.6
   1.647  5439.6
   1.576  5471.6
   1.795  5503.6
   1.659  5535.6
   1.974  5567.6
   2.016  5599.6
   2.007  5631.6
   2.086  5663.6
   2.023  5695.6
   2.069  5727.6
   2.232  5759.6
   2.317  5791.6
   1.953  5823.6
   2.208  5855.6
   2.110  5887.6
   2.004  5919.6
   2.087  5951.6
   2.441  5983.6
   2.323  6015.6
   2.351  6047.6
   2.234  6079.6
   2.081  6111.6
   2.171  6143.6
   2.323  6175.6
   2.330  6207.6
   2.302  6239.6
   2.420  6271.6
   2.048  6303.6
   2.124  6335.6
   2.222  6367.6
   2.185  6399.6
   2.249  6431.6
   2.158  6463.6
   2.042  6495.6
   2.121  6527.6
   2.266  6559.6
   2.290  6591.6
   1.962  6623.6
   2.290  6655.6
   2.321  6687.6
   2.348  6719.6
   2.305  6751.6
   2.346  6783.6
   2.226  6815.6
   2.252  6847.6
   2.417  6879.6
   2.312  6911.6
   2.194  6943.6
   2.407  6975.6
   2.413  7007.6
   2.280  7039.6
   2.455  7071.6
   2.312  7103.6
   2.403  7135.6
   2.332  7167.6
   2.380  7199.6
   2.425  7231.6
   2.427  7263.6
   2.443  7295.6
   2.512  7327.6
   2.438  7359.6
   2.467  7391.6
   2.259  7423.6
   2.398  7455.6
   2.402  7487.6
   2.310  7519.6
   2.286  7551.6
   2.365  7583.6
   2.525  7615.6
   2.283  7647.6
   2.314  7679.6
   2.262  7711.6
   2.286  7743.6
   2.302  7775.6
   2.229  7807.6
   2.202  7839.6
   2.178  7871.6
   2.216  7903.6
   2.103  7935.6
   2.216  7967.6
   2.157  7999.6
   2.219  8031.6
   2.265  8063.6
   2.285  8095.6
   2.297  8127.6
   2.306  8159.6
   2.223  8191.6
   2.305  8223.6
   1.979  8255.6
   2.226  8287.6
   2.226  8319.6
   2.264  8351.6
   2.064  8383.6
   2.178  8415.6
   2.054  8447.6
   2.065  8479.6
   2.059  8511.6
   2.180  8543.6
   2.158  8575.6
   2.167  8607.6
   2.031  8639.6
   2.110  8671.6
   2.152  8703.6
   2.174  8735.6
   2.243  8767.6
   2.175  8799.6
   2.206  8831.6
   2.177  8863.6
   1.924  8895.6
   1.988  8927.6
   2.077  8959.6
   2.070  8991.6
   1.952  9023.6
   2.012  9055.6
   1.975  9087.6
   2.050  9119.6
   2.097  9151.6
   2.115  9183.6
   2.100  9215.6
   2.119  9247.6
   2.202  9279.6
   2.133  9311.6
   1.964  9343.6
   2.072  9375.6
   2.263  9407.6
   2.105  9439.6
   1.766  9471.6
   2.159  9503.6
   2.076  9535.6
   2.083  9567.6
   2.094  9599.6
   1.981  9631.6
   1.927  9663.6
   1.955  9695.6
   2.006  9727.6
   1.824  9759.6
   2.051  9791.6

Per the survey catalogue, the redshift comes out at 0.258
